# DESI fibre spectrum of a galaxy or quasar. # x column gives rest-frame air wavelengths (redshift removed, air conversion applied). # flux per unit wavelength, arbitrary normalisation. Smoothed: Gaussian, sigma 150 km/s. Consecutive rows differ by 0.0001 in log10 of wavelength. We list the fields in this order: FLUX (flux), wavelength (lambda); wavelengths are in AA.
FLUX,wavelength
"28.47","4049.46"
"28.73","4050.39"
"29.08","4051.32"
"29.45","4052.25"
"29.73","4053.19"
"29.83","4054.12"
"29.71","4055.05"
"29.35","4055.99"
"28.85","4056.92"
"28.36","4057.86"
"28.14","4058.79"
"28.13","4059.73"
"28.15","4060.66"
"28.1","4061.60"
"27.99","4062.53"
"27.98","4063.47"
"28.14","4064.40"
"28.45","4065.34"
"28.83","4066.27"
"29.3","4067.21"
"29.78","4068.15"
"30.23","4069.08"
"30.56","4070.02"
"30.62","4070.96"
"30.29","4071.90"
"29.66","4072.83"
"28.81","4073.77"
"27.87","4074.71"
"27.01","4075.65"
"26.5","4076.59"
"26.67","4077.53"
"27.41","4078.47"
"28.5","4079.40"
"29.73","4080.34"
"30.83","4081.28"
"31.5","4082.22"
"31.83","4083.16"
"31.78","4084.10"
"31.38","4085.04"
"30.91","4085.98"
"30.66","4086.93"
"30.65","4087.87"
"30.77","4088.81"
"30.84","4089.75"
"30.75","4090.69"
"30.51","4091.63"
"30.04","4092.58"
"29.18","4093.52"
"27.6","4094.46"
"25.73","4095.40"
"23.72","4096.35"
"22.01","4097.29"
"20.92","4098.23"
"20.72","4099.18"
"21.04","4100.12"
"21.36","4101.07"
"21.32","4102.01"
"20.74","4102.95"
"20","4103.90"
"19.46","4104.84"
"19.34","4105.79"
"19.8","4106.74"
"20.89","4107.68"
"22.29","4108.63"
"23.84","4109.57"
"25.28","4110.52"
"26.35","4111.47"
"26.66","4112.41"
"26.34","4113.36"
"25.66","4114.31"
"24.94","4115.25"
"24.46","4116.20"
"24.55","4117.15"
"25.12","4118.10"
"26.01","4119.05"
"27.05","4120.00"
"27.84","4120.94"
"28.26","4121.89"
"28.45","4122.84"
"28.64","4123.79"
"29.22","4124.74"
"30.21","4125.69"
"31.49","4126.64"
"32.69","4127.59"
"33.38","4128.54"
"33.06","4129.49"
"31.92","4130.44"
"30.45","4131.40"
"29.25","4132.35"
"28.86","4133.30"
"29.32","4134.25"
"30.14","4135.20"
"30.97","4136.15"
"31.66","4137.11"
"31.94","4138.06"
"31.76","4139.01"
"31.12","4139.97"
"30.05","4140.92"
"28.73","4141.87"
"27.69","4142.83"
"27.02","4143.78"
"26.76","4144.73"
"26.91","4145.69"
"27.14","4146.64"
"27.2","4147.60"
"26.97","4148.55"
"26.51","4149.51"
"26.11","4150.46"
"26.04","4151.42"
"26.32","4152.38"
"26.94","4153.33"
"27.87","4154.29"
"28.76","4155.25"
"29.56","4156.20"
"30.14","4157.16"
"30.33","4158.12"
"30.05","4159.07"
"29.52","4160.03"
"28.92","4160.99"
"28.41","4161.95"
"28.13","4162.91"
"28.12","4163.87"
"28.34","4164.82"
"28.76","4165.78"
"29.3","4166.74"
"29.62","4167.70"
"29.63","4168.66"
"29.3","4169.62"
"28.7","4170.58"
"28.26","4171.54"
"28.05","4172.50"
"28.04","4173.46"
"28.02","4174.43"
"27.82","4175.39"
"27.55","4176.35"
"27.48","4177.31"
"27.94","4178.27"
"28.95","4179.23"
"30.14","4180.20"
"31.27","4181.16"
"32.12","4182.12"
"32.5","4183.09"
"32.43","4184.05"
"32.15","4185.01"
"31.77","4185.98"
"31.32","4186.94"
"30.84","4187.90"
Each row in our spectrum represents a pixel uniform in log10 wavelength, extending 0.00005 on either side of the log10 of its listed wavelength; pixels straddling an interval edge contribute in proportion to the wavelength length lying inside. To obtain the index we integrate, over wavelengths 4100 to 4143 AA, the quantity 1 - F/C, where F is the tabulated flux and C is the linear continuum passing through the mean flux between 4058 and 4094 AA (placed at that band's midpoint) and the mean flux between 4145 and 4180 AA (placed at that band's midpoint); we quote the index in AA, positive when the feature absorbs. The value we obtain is 2.6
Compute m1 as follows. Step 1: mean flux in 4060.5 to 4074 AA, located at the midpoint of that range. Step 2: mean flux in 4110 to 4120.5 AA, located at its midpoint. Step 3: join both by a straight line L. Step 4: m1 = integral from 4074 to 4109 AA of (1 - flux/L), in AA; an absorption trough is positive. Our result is 1.50 AA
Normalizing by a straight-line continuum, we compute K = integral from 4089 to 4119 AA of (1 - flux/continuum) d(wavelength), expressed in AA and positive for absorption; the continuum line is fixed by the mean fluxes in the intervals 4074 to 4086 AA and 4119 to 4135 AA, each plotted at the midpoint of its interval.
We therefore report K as 5.35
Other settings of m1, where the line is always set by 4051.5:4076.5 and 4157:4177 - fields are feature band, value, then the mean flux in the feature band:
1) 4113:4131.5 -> 0.2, 28.5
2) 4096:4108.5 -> 3.5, 20.9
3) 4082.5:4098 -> -0.1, 29.2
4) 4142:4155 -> 0.8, 27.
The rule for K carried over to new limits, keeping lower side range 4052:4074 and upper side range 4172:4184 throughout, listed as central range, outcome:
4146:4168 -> 0.78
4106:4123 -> 2.40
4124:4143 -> -0.99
